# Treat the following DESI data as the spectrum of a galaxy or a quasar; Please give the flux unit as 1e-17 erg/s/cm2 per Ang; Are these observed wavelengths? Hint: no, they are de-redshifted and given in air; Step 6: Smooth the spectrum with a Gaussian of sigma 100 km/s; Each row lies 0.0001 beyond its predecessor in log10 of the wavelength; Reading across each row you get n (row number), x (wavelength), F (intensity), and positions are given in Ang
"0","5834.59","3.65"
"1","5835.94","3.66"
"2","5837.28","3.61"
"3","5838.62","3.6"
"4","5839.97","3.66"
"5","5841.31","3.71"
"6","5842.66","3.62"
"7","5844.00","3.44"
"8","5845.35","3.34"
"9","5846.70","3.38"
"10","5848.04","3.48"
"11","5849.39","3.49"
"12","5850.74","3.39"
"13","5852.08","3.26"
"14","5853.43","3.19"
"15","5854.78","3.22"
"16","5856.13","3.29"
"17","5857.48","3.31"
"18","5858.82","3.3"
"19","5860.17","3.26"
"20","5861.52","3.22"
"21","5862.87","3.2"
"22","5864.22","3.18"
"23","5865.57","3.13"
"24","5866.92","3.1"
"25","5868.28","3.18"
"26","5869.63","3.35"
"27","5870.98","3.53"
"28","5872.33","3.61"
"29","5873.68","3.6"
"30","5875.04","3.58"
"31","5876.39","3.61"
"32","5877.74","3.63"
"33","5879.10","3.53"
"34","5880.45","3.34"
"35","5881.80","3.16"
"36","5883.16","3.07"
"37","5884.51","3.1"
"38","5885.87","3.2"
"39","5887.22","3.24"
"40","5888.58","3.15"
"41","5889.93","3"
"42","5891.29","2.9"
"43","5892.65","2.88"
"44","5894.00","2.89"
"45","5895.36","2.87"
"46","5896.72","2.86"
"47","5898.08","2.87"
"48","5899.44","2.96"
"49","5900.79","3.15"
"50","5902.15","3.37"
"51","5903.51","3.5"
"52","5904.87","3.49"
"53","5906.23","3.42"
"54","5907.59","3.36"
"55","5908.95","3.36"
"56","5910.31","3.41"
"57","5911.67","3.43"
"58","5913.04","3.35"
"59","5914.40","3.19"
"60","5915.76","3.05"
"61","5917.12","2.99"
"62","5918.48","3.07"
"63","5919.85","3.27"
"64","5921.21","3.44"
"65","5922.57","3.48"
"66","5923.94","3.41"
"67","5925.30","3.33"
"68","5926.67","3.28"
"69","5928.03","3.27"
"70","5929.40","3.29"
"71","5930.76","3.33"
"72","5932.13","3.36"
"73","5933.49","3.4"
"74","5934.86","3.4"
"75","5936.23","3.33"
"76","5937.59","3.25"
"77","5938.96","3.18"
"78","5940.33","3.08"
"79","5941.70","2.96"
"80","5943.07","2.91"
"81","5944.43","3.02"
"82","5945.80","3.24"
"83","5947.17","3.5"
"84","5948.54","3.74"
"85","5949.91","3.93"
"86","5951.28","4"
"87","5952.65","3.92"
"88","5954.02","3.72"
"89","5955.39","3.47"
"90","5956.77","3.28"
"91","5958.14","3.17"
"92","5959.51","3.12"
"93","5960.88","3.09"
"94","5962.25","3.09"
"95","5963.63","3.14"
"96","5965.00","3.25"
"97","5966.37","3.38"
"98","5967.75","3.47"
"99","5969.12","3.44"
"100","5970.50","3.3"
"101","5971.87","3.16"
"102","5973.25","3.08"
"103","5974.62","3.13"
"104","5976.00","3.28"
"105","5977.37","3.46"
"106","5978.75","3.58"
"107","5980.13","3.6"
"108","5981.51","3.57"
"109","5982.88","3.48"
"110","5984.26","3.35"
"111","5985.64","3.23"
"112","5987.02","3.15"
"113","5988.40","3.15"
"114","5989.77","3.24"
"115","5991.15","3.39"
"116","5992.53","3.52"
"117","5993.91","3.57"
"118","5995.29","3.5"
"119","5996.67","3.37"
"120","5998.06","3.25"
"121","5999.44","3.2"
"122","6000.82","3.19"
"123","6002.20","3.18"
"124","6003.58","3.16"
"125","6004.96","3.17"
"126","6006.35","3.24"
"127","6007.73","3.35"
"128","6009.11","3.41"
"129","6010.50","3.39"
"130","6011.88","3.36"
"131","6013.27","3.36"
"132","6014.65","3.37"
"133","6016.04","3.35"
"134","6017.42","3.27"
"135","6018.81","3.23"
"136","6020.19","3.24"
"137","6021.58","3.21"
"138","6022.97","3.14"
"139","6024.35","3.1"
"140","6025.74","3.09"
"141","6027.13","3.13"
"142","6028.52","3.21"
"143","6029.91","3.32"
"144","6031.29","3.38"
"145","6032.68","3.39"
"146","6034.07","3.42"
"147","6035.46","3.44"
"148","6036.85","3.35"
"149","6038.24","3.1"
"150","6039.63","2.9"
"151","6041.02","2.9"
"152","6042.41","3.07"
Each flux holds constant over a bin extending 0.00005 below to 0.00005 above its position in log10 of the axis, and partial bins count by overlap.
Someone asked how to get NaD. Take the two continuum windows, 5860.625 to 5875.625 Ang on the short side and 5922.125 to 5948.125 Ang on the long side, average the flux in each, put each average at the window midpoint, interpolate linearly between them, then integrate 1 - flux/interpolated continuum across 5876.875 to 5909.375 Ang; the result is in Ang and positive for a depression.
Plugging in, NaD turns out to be 1.24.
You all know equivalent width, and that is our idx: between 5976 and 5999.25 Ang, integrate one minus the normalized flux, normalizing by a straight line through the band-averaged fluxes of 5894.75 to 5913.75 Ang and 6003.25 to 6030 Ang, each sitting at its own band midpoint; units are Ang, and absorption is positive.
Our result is -1.0 Ang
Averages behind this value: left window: 3.24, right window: 3.25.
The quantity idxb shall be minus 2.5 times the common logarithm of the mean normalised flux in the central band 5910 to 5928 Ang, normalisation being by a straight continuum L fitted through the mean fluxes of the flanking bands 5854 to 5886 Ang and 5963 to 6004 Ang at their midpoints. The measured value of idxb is 0.01 mag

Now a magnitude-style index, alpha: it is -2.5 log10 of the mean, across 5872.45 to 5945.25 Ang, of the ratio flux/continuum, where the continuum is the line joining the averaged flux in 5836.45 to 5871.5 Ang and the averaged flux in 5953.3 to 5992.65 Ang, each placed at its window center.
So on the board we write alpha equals 0.03 mag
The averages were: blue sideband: 3.36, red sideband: 3.32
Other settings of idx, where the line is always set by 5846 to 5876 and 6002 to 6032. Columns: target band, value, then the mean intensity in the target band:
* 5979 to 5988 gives -0.3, 3.4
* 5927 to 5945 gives 0.4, 3.22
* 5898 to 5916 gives 0.1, 3.3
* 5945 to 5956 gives -1.3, 3.68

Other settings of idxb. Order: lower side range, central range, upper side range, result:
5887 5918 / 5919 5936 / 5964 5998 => -0.04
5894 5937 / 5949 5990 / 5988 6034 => -0.03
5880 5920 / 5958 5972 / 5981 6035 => 0.00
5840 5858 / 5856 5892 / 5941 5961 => 0.04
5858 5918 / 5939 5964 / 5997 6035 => -0.03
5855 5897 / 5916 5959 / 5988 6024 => -0.03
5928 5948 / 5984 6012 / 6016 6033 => -0.02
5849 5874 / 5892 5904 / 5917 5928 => 0.09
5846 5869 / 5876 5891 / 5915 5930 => 0.00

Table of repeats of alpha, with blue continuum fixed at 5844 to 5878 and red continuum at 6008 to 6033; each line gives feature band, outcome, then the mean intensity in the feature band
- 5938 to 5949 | 0.040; 3.19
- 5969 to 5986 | -0.020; 3.36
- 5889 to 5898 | 0.150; 2.9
